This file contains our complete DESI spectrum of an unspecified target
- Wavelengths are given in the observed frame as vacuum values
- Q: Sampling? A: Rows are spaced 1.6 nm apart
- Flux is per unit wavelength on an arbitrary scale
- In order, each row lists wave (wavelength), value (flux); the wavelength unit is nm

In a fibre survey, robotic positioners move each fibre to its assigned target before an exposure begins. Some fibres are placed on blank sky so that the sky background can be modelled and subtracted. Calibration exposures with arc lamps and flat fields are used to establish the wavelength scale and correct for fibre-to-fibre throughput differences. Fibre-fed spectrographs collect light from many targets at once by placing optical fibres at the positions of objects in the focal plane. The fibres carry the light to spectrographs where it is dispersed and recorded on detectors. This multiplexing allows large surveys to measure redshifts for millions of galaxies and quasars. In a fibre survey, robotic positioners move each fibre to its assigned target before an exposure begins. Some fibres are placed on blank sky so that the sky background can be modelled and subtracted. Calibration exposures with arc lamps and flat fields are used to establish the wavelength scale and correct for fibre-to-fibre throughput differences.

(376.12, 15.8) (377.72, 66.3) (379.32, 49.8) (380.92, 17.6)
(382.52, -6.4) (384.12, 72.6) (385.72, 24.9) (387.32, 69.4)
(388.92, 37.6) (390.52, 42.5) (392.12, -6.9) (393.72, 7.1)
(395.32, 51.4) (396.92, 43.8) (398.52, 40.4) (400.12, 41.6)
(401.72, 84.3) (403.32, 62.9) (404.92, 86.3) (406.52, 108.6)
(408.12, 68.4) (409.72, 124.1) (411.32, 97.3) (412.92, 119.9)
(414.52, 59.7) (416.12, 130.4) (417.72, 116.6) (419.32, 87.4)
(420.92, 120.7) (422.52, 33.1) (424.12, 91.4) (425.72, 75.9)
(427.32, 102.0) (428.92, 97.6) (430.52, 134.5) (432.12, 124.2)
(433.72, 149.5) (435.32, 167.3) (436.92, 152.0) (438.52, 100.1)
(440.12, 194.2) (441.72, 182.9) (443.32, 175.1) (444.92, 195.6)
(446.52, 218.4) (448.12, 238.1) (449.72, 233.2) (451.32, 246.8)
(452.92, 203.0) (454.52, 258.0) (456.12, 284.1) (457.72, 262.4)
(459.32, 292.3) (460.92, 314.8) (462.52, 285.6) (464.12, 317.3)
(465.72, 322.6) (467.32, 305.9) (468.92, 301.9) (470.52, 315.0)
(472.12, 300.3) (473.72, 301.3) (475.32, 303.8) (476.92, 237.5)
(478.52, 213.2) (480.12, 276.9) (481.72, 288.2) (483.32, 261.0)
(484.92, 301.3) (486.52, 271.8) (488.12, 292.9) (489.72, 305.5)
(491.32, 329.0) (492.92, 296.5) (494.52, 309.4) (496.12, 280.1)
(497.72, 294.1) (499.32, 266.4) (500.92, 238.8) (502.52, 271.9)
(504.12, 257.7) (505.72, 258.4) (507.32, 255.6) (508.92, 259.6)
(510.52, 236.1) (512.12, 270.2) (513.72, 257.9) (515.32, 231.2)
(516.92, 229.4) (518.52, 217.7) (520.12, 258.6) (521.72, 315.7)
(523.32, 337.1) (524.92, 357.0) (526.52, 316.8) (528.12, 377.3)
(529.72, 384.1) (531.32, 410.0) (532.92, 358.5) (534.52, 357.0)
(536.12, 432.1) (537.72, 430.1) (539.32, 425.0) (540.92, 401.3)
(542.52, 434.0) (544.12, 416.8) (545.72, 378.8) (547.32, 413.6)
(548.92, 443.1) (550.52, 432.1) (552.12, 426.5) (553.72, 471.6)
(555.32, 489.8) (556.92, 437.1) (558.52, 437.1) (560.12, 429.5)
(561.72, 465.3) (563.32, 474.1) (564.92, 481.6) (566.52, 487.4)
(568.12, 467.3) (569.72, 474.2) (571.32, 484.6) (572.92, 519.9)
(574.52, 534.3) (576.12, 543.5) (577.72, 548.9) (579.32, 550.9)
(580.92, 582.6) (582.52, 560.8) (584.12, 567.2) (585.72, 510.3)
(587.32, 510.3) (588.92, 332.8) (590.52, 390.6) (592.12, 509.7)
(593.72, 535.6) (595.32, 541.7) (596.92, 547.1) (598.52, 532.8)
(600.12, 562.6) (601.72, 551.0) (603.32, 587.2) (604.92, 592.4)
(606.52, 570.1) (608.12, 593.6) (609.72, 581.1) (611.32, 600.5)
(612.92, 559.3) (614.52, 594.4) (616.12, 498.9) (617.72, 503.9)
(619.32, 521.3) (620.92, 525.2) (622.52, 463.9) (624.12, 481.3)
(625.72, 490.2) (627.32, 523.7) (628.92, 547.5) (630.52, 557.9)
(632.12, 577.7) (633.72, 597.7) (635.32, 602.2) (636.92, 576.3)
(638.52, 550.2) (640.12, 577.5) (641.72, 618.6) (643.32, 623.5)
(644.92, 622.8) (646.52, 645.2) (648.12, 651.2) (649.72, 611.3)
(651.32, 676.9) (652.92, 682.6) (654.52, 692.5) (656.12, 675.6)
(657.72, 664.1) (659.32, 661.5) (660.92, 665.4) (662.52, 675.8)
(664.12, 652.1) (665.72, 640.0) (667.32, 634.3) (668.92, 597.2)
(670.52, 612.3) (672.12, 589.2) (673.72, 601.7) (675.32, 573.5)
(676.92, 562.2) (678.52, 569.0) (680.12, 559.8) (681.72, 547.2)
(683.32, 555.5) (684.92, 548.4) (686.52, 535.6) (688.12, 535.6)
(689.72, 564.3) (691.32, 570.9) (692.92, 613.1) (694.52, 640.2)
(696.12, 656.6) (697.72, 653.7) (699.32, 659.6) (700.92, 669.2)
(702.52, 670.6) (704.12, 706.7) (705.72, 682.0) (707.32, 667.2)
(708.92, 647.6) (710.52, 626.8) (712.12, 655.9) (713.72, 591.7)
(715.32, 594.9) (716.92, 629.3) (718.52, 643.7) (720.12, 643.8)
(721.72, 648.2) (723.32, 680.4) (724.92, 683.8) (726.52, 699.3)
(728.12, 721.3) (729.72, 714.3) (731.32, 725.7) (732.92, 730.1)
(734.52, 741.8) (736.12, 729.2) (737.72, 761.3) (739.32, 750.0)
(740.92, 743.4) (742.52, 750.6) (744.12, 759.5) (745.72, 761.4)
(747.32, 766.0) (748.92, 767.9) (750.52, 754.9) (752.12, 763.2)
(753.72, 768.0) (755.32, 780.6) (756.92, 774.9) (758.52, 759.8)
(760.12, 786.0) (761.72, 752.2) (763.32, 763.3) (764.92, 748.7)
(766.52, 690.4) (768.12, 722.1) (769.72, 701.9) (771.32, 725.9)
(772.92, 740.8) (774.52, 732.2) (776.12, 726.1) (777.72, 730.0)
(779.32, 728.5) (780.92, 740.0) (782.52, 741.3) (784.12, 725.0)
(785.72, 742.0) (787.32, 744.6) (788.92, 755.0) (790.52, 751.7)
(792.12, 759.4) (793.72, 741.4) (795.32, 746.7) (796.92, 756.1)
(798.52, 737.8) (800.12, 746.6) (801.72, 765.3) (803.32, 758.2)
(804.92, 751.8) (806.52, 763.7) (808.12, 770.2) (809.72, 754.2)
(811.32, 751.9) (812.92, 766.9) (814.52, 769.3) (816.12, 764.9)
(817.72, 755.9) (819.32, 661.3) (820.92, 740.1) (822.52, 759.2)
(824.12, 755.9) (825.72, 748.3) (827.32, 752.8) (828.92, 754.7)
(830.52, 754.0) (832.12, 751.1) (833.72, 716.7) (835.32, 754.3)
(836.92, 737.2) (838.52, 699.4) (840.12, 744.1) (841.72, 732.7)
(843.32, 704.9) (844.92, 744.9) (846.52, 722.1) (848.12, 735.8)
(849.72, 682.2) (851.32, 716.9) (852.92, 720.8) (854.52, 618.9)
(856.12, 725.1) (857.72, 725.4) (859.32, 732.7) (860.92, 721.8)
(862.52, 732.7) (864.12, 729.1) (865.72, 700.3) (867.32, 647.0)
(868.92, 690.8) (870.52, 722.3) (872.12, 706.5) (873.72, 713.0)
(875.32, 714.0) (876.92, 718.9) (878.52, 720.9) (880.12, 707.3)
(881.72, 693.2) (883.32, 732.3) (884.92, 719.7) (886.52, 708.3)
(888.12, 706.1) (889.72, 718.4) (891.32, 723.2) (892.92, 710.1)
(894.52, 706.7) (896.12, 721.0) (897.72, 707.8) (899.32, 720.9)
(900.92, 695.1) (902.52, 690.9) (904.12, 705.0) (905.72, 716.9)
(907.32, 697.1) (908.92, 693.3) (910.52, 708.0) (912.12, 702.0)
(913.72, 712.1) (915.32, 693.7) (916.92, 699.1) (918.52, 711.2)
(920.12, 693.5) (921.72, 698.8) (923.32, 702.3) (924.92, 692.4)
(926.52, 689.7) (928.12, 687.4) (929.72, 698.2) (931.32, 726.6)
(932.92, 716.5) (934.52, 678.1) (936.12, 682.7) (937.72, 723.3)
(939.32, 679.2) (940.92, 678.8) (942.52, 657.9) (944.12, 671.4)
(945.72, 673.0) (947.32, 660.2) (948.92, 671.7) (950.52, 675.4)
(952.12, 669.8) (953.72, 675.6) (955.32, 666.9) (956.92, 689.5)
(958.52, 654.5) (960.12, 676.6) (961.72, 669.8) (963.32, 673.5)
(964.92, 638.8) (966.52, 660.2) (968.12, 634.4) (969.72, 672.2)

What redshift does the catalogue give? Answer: 0.00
